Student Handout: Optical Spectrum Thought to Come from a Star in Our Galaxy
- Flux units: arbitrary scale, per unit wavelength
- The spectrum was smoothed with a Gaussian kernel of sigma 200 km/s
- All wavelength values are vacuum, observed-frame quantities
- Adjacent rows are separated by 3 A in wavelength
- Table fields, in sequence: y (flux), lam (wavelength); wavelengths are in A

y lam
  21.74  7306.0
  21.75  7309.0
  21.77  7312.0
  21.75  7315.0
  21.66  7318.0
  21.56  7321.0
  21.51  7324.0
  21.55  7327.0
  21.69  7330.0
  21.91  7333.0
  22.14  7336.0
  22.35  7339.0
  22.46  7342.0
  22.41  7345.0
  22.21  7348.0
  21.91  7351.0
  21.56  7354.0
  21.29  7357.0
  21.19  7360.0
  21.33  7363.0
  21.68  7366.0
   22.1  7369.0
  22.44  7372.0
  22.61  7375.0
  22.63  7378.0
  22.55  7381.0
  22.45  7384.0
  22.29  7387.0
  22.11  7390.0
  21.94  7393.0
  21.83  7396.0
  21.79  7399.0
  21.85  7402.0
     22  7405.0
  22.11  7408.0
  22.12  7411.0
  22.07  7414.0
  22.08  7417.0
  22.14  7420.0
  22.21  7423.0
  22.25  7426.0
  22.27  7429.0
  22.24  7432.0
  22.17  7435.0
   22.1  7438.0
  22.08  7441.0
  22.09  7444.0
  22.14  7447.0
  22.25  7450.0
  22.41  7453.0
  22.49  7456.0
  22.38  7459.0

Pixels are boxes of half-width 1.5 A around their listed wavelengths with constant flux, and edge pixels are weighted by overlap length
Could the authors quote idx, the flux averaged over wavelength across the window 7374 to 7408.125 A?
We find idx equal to 22.2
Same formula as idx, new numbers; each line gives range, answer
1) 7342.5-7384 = 22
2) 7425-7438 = 22.2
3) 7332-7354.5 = 22.1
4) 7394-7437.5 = 22.1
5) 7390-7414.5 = 22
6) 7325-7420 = 22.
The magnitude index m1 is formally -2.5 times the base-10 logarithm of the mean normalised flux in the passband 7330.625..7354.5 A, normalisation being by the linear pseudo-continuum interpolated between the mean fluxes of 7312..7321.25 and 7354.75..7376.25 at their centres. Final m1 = -0.019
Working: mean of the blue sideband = 21.7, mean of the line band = 22.1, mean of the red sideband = 21.8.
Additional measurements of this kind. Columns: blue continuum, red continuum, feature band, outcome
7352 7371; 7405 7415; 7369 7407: -0.018 mag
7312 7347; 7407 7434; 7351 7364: 0.029 mag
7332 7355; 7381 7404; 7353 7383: 0.007 mag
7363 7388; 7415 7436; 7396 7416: 0.012 mag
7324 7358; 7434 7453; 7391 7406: 0.009 mag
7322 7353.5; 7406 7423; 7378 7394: -0.012 mag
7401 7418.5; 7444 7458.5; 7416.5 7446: 0.001 mag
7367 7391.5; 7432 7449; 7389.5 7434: 0.009 mag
